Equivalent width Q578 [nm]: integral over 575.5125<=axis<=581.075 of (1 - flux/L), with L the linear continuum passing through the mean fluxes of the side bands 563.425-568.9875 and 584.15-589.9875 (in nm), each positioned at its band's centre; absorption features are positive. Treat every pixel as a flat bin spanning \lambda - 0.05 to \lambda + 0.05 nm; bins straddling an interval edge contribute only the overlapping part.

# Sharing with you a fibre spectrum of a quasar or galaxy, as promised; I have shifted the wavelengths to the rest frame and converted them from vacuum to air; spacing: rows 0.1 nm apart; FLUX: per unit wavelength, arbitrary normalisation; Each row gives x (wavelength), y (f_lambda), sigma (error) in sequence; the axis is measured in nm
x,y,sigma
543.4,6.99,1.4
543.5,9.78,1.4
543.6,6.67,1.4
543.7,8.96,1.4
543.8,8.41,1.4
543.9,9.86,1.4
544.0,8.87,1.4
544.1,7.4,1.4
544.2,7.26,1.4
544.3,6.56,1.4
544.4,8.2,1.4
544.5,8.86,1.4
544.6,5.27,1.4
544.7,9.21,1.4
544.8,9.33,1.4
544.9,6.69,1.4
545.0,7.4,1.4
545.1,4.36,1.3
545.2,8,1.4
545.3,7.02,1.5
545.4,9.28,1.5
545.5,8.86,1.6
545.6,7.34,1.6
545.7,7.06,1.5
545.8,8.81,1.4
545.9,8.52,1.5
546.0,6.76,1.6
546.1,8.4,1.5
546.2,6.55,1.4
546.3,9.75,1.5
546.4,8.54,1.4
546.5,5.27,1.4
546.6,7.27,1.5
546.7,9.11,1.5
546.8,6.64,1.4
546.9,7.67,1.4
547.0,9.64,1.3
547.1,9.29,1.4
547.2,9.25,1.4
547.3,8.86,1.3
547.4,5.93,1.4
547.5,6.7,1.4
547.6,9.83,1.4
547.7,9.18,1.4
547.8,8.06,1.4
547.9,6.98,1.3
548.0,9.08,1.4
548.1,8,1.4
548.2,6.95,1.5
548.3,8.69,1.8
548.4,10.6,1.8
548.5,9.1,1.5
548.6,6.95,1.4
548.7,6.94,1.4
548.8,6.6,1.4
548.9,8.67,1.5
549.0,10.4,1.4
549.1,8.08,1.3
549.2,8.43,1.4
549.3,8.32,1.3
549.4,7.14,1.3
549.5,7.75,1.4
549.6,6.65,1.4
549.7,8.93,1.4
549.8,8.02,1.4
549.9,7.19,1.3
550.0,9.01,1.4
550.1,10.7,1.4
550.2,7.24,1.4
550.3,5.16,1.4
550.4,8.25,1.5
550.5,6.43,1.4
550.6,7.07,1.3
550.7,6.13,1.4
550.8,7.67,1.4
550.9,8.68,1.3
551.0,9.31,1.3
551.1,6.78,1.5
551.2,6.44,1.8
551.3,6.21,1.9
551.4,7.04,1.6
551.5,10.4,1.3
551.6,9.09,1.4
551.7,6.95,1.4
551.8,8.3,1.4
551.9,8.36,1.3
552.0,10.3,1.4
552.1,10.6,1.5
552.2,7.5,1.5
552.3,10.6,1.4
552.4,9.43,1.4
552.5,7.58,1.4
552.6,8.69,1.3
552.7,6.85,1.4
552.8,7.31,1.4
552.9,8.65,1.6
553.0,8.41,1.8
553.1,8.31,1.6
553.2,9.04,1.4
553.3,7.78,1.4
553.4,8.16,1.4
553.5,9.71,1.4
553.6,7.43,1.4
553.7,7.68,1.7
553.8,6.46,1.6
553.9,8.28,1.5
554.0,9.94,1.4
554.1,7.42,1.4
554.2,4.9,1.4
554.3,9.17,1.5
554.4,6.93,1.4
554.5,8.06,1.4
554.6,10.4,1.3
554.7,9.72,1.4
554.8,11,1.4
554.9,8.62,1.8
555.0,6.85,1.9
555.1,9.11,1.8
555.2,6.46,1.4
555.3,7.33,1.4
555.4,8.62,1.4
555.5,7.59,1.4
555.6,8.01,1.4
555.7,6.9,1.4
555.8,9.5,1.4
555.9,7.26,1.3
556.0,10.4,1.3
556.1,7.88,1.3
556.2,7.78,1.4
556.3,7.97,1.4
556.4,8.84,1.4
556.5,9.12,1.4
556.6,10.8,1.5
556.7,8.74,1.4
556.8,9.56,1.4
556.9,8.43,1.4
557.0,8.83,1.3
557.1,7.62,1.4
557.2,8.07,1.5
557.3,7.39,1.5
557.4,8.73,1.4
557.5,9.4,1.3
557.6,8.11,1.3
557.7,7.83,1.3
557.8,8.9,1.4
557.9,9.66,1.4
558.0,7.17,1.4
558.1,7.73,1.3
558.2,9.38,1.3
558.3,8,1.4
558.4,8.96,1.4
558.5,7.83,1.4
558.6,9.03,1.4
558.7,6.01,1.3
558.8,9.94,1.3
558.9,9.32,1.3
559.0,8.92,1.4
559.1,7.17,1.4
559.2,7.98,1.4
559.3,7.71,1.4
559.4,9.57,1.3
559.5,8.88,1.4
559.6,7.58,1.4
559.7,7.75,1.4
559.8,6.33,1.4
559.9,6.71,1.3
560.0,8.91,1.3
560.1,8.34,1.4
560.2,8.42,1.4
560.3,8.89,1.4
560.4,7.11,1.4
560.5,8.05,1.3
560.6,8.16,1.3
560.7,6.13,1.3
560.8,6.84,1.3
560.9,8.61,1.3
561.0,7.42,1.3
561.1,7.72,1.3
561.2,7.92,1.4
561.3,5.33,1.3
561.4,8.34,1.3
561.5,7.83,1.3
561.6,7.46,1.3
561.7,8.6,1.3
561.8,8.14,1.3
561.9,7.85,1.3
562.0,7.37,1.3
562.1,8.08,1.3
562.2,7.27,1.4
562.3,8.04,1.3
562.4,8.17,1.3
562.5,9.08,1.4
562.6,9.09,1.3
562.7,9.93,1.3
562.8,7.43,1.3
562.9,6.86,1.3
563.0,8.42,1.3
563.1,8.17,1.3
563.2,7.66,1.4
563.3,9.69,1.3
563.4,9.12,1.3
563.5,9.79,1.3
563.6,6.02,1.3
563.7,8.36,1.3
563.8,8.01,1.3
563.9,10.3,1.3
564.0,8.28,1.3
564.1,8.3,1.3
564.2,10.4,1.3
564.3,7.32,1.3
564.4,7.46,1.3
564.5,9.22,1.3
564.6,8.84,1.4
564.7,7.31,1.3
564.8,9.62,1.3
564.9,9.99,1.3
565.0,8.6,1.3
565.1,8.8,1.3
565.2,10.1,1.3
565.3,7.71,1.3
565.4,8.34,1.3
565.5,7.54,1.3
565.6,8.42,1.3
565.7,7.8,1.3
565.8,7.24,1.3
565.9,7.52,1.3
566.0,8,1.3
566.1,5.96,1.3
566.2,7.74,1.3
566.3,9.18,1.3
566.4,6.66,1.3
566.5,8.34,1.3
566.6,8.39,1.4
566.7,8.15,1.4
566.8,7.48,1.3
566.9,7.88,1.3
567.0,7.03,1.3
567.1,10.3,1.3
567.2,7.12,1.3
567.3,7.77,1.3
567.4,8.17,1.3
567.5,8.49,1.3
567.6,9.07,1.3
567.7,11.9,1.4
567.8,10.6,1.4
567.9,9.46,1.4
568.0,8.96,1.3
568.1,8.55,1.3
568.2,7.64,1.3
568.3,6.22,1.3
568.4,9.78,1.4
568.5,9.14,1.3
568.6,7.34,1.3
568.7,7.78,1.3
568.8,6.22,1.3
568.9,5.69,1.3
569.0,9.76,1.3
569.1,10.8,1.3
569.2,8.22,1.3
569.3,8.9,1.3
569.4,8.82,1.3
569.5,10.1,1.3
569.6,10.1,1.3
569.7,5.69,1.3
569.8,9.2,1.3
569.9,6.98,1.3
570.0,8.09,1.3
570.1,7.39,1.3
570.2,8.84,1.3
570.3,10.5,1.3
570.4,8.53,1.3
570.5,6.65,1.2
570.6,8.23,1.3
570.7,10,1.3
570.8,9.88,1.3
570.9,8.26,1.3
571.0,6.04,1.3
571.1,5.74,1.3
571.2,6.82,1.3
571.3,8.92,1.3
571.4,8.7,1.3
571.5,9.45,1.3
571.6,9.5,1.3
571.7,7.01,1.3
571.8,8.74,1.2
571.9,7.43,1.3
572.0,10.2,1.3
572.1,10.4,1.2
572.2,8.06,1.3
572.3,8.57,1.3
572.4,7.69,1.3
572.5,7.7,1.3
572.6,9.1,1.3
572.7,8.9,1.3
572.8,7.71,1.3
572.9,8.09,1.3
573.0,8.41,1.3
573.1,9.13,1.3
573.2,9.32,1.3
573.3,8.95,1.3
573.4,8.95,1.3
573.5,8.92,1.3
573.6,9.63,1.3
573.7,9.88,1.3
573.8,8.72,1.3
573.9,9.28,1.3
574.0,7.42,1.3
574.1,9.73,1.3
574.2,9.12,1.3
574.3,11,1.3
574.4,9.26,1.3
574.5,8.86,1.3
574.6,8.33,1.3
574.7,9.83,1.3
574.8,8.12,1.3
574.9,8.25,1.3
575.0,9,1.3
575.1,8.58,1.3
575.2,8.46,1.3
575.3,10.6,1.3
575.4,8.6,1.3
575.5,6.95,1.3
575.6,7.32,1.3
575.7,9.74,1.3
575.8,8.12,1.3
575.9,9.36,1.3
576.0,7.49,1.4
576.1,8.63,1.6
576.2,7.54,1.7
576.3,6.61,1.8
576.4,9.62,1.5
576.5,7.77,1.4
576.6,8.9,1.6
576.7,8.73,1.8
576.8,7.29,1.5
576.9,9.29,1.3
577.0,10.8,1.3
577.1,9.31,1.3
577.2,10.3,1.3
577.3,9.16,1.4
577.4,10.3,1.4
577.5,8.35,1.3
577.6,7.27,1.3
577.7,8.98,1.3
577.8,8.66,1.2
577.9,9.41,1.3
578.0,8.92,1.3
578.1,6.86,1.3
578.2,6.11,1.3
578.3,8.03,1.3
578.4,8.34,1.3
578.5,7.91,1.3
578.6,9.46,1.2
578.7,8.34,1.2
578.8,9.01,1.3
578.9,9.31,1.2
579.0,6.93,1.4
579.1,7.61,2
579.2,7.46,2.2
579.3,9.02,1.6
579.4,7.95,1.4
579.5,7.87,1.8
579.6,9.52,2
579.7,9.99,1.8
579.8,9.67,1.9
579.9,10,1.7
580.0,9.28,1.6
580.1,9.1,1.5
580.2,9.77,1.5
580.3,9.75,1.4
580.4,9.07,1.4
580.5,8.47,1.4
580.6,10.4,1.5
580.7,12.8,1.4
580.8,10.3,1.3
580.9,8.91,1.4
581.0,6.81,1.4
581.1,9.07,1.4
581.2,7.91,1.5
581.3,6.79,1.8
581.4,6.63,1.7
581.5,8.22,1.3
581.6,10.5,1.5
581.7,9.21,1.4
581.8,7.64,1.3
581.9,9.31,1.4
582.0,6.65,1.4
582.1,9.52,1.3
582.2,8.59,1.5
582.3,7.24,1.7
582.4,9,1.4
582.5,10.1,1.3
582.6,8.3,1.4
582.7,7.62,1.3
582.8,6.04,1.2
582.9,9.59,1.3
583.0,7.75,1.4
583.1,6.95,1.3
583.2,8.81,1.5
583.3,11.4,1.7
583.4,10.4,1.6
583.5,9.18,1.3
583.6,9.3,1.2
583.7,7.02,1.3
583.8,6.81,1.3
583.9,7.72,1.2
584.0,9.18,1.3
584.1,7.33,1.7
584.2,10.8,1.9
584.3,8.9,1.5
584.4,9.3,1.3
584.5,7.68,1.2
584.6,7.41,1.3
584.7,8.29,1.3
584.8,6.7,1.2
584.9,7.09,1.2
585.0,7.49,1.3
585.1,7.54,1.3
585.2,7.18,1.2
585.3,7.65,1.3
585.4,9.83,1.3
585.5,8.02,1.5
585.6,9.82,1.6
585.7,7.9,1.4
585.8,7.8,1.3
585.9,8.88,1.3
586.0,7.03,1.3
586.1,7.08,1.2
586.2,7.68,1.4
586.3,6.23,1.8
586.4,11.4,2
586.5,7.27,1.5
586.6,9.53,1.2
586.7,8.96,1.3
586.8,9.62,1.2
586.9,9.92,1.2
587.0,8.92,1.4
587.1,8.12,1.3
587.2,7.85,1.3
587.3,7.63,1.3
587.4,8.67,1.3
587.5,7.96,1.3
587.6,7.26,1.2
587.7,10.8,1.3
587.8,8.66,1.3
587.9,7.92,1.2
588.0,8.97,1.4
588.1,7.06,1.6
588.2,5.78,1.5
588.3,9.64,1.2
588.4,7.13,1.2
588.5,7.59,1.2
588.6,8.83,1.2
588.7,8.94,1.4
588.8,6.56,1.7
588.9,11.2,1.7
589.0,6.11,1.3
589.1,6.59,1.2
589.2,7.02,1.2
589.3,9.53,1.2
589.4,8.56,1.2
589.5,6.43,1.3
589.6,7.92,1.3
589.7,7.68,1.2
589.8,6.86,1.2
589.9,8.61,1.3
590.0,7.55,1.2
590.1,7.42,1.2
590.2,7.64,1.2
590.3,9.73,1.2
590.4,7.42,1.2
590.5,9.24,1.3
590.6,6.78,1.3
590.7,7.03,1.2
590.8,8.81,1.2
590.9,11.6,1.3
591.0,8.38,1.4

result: -0.36 nm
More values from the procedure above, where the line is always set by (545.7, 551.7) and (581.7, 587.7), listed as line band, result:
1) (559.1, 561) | 0.05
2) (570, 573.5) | -0.11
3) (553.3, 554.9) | -0.06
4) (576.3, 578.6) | -0.10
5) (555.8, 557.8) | -0.14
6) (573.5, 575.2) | -0.17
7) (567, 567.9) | -0.10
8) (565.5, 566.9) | 0.07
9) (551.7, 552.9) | -0.09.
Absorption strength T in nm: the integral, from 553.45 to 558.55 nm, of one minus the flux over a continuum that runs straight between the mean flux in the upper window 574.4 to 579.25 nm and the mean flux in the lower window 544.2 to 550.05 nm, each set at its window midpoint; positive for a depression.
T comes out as -0.15 nm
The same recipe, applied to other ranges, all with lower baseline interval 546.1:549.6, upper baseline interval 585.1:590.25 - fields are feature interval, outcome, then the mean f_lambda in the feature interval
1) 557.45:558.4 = -0.04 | 8.49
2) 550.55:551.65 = 0.05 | 7.71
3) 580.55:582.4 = -0.13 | 8.7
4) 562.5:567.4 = -0.10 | 8.29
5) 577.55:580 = -0.10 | 8.46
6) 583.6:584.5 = -0.03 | 8.39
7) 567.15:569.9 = -0.14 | 8.54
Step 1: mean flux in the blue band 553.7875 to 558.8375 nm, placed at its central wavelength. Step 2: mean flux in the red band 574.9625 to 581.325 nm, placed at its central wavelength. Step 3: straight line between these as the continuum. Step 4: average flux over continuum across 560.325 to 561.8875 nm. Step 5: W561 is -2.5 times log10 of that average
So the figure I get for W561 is 0.11 mag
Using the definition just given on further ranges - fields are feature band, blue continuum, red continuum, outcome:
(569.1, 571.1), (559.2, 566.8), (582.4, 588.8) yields -0.03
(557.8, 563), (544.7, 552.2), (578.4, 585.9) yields 0.02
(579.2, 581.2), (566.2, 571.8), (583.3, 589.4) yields -0.12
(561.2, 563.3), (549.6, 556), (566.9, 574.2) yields 0.05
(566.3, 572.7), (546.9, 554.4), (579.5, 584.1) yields 0.01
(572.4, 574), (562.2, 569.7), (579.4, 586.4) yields -0.04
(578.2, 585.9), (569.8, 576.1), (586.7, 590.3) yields -0.03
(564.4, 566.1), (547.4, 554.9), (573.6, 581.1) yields 0.02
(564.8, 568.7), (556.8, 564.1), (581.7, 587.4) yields -0.02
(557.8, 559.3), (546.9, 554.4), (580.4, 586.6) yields -0.02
